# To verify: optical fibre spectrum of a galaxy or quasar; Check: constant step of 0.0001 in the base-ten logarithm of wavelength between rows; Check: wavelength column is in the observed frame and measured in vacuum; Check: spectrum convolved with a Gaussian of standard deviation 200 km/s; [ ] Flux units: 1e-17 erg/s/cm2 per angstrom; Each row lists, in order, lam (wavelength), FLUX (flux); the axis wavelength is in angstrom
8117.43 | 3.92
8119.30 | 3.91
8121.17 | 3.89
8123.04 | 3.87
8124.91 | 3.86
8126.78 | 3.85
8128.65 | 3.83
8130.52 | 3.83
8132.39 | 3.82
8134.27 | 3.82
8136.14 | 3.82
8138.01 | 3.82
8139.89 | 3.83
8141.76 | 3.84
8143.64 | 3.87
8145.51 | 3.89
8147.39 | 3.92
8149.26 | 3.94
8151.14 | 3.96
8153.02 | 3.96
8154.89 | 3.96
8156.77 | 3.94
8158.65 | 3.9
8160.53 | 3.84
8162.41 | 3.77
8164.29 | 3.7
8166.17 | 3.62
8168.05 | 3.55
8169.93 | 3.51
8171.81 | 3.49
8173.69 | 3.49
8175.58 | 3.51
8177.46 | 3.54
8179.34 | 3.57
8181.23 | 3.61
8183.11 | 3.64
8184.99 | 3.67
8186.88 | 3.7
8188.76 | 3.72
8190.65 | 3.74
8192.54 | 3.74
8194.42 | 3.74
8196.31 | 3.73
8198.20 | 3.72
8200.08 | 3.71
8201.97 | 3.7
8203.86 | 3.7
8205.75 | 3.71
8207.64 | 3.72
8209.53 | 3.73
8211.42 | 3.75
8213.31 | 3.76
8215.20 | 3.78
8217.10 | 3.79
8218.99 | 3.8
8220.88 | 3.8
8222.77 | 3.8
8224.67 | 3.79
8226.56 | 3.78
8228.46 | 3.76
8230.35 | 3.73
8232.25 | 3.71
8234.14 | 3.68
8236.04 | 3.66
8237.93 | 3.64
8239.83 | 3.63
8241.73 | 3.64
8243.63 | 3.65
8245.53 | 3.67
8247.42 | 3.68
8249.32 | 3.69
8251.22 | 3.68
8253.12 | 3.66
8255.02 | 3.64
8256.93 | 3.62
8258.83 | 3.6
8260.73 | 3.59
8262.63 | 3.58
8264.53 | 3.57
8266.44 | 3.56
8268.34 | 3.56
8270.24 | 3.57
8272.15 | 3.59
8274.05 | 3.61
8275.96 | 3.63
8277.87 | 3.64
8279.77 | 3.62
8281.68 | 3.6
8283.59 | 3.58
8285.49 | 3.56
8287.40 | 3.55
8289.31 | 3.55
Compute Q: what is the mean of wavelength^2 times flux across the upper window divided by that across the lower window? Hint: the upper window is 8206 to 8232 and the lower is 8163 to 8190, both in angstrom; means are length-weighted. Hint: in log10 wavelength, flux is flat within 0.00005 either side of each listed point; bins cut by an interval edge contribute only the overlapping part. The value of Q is 1.06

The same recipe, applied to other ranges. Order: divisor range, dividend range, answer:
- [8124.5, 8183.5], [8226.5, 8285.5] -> 0.99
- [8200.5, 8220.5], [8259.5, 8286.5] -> 0.97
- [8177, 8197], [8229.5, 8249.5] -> 1.01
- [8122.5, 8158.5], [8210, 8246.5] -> 0.98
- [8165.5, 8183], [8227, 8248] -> 1.05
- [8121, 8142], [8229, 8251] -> 0.98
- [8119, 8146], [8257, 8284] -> 0.97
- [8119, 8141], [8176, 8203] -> 0.97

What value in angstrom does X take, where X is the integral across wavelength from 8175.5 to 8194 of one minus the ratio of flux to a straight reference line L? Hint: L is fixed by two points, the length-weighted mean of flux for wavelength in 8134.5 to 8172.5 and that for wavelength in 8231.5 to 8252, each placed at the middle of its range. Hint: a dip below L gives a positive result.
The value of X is 0.52 angstrom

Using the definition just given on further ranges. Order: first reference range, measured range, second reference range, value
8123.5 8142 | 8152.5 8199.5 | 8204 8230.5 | 1.31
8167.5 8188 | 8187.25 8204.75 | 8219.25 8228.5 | -0.30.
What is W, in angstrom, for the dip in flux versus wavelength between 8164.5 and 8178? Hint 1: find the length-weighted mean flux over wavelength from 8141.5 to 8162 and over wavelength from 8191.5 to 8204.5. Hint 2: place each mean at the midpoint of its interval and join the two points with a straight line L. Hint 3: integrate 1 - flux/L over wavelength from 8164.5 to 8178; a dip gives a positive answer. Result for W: 1.03 angstrom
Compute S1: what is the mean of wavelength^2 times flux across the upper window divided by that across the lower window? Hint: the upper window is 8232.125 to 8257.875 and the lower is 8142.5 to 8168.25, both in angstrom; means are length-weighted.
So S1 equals 0.97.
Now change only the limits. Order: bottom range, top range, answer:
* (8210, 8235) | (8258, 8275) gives 0.96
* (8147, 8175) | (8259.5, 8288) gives 0.98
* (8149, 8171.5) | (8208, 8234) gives 1.01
